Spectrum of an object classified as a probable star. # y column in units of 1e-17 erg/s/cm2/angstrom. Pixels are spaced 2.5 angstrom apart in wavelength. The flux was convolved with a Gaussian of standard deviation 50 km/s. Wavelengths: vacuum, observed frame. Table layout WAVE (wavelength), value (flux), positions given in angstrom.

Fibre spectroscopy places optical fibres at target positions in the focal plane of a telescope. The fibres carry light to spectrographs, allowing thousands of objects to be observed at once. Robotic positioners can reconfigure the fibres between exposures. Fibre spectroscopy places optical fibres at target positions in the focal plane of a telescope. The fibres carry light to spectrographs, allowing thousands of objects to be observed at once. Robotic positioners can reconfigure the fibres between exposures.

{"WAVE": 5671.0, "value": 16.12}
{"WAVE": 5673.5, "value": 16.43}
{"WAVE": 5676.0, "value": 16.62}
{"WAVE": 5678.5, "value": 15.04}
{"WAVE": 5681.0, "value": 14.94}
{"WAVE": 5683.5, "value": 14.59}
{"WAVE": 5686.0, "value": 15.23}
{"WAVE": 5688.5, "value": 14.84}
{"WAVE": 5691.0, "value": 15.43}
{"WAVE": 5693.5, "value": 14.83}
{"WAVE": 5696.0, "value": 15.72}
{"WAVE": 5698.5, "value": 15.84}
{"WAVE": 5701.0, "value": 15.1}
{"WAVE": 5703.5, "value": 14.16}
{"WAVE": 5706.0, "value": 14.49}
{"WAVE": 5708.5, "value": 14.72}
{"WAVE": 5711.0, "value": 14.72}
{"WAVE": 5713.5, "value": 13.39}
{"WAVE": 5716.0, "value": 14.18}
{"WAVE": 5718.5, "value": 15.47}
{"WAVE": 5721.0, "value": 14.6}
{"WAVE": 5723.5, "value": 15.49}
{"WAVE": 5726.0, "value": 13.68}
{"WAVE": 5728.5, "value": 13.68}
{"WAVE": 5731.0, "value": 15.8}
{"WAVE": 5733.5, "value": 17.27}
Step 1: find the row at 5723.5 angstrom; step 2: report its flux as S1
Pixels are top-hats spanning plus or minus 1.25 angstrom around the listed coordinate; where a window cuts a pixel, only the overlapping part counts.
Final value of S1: 15.49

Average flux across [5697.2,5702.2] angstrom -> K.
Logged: 15.5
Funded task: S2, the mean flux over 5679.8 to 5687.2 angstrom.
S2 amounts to 14.9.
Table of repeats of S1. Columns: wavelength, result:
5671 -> 16.12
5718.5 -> 15.47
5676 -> 16.62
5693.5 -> 14.83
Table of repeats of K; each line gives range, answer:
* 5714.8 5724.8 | 14.9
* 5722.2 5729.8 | 14.3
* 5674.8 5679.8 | 15.8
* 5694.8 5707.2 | 15.1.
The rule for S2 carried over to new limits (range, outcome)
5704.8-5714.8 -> 14.3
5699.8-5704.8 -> 14.6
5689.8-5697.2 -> 15.3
